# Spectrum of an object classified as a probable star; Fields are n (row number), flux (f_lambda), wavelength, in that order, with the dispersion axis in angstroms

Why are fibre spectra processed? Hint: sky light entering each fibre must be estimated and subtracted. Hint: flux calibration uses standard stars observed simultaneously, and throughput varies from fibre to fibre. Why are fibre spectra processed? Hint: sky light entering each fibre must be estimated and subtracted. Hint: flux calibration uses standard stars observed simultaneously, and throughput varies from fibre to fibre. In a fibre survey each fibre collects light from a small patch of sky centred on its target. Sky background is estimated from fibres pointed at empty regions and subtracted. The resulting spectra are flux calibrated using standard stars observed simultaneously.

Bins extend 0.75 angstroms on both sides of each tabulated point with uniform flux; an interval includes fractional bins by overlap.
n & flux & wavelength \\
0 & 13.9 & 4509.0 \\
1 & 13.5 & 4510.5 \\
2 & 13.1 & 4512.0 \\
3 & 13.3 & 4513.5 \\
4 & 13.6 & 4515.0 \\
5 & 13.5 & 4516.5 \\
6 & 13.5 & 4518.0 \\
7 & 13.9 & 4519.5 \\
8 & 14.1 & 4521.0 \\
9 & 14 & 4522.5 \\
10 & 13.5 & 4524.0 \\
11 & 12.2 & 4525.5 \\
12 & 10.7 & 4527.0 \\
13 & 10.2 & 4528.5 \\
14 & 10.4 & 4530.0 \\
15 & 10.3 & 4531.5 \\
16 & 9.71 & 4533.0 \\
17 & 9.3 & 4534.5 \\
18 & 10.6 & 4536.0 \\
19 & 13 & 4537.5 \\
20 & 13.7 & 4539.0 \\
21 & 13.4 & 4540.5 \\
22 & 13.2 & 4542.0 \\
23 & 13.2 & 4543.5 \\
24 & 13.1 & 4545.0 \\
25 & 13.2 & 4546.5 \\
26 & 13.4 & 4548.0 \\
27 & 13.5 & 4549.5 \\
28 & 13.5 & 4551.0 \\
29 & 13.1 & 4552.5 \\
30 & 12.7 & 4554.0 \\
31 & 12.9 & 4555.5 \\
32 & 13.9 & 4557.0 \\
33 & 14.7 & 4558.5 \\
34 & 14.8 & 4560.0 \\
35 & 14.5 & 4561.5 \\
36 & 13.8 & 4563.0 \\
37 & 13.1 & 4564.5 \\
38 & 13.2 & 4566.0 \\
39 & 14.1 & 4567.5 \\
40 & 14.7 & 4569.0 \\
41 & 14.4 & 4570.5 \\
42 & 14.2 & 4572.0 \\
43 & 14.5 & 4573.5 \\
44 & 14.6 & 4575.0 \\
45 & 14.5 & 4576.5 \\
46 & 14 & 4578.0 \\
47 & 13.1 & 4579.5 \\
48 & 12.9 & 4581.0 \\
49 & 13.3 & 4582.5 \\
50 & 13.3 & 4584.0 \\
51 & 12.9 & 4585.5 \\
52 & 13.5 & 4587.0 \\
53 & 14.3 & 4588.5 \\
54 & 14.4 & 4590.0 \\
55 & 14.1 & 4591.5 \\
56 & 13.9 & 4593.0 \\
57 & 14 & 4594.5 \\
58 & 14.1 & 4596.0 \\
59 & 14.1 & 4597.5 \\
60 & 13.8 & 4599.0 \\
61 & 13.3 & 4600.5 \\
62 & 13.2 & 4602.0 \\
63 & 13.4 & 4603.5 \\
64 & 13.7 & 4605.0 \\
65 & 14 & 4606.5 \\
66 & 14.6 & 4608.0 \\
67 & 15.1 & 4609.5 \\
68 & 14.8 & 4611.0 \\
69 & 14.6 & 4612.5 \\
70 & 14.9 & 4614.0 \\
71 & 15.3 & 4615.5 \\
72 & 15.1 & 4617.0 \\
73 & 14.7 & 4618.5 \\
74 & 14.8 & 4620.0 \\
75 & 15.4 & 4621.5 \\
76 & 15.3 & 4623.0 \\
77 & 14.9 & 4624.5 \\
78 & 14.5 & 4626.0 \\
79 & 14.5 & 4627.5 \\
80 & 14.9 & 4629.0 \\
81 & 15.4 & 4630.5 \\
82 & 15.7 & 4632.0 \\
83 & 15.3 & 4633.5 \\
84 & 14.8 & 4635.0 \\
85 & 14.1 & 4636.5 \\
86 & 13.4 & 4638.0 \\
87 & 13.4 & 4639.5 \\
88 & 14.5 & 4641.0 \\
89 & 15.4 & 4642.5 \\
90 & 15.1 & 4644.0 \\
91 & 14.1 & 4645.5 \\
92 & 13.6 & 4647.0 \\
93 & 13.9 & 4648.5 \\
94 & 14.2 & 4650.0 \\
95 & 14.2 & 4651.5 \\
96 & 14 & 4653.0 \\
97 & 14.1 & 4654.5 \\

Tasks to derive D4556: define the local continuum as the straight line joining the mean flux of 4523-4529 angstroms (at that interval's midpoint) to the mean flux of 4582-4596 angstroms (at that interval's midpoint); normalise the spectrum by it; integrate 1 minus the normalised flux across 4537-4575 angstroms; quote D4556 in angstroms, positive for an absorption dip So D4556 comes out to -2.84 angstroms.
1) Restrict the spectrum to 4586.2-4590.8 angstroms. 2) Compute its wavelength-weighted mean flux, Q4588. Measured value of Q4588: 14.1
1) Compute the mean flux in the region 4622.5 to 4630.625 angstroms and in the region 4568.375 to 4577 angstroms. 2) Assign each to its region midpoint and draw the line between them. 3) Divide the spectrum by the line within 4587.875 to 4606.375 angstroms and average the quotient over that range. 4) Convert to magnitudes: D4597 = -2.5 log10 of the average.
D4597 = 0.06 mag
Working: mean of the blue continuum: 14.5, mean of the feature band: 13.9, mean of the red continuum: 14.9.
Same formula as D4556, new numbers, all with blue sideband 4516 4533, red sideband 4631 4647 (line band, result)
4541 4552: -0.5 angstroms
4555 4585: -1.7 angstroms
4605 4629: -1.2 angstroms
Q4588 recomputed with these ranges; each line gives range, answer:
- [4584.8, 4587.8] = 13.2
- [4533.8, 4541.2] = 12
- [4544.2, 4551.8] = 13.3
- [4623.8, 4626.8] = 14.7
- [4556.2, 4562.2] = 14.5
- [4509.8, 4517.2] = 13.4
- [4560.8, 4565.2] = 13.8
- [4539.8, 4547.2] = 13.2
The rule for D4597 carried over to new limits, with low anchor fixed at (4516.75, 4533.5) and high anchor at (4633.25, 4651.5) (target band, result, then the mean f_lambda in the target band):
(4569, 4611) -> -0.05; 13.9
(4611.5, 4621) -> -0.08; 14.9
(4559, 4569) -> -0.09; 14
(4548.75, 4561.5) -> -0.08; 13.7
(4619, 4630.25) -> -0.07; 14.9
